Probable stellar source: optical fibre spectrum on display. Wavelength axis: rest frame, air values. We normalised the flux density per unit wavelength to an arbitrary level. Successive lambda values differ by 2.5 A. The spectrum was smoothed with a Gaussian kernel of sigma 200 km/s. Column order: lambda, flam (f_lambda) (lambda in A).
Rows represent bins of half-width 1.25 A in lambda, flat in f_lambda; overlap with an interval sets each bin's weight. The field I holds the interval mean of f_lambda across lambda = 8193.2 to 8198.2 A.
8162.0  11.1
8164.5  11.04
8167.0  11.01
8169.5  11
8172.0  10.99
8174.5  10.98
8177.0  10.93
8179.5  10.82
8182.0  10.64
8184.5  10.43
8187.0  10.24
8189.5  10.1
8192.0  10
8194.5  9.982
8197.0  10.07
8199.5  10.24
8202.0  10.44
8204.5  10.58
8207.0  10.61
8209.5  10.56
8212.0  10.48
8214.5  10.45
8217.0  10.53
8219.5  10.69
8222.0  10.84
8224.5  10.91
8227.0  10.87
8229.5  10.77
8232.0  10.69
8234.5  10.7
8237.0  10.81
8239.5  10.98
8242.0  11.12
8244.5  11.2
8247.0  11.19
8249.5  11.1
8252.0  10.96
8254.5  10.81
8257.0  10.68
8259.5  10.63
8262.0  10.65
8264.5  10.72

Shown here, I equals 10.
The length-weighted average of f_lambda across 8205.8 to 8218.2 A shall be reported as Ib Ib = 10.5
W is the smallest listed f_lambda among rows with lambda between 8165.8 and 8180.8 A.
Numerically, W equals 10.82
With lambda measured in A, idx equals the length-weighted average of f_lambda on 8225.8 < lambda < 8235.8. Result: 10.8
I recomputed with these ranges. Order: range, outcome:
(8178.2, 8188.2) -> 10.5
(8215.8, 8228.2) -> 10.8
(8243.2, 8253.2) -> 11.1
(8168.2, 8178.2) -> 11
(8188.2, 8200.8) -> 10.1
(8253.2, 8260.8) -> 10.7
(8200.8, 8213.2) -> 10.5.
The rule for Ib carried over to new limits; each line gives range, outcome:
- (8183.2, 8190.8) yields 10.3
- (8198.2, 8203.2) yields 10.3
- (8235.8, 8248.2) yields 11.1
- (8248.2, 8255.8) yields 11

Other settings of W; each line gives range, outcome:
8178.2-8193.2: 10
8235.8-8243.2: 10.81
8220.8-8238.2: 10.69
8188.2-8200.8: 9.982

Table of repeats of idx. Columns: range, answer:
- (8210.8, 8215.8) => 10.5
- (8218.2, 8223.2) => 10.8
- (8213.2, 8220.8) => 10.6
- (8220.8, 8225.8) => 10.9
